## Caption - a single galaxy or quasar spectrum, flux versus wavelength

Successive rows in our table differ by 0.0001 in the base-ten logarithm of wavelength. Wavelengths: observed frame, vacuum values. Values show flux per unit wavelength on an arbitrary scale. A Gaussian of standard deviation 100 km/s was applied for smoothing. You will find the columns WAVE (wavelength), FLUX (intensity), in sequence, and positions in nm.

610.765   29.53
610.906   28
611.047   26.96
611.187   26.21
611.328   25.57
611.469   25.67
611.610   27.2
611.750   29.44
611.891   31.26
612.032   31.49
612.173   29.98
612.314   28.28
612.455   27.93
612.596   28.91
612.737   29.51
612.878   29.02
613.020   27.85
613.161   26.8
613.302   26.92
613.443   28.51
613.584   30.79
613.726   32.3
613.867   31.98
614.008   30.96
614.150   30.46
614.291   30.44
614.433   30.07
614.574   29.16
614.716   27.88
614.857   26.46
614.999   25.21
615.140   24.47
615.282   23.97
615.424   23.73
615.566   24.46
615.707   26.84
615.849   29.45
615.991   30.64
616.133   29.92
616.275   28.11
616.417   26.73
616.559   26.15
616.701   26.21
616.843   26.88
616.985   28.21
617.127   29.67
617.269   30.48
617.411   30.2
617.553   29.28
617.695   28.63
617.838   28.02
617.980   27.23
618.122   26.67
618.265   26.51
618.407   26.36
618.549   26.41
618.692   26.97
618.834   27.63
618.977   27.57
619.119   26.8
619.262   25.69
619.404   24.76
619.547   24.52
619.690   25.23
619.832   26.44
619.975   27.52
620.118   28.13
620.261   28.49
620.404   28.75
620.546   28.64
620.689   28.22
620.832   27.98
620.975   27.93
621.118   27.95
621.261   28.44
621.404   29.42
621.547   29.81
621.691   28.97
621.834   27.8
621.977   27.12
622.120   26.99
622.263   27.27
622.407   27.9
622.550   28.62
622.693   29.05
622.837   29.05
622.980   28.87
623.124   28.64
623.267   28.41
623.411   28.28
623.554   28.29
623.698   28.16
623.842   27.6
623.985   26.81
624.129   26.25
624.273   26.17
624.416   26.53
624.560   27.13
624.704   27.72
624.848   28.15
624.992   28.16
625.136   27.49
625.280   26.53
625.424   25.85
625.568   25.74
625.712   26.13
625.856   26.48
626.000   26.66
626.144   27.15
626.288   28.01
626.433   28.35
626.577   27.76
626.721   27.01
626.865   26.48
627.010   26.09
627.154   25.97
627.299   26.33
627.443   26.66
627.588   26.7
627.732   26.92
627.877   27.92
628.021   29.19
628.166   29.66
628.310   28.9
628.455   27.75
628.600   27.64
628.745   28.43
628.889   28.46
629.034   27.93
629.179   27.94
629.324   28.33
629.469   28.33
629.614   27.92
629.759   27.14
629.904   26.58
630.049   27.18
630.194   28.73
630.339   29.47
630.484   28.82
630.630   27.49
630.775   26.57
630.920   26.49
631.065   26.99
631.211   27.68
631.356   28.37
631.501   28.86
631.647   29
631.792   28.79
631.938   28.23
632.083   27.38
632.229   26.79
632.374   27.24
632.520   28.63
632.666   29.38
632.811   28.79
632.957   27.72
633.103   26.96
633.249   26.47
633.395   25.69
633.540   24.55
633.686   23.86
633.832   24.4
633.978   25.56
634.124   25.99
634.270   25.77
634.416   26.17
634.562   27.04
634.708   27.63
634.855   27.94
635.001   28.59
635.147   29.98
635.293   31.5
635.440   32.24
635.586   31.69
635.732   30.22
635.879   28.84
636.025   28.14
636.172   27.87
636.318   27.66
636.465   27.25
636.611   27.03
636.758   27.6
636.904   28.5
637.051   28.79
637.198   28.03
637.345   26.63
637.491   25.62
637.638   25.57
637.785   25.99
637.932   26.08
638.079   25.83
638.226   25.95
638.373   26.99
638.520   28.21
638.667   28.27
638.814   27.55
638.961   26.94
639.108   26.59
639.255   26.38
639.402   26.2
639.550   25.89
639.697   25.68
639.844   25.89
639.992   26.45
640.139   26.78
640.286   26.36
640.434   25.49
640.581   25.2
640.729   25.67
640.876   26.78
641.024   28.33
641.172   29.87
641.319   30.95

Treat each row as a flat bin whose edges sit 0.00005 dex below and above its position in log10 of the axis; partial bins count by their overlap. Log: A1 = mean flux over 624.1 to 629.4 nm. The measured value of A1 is 27.3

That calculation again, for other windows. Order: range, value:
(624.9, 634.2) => 27.4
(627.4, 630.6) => 28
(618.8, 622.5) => 27.5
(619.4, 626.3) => 27.6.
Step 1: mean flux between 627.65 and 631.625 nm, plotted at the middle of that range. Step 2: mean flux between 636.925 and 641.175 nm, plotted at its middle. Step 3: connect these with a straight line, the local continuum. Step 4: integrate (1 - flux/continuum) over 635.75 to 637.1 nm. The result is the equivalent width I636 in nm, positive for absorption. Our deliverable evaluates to -0.05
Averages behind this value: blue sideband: 28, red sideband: 26.7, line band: 28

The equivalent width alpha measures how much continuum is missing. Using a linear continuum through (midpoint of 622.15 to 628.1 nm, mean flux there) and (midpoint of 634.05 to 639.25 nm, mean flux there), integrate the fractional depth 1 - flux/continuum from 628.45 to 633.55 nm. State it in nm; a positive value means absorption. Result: -0.04 nm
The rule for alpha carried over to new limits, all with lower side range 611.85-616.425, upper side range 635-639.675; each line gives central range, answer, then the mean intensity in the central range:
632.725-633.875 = 0.07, 26.1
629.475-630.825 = 0.01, 27.8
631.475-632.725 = -0.01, 28.2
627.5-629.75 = -0.01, 28.1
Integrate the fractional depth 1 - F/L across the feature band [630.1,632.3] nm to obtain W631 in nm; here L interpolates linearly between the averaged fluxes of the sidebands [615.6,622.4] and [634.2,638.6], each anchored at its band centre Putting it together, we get -0.013 nm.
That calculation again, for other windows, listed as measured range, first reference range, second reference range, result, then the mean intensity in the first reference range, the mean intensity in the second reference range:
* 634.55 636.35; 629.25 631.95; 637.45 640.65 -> -0.15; 27.9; 26.4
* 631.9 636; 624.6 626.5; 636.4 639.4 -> -0.10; 27.1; 27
